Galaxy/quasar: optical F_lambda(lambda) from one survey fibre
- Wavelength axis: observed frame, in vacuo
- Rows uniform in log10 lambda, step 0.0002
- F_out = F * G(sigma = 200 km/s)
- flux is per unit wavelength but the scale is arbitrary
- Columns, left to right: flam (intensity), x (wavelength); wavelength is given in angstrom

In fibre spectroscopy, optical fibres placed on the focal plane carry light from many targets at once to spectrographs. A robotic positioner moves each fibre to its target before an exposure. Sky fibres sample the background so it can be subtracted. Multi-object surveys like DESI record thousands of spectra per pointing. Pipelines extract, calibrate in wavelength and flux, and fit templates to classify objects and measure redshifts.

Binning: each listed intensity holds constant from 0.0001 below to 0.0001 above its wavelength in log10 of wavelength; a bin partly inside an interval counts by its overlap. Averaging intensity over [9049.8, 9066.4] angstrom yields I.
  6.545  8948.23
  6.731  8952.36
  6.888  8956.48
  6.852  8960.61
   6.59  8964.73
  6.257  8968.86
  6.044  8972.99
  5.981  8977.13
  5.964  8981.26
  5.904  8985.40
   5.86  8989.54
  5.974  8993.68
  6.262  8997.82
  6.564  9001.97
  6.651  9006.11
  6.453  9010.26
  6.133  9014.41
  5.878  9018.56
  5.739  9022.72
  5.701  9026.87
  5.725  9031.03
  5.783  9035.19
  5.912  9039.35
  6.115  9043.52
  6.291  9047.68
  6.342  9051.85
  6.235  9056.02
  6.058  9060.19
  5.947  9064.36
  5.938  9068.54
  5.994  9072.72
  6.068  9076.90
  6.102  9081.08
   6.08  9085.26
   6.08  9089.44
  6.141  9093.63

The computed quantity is 6.15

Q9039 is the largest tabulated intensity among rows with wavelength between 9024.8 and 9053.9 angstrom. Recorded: 6.342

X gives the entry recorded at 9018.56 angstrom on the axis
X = 5.878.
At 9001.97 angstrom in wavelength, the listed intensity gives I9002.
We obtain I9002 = 6.564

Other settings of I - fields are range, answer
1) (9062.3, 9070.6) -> 5.94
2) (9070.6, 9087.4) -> 6.06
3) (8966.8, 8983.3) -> 6.06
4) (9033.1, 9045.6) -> 5.94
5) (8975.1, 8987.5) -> 5.95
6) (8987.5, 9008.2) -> 6.26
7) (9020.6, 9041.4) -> 5.77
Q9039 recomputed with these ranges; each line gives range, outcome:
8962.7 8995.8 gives 6.59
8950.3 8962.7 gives 6.888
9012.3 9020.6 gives 6.133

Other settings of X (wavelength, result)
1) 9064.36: 5.947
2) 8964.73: 6.59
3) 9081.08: 6.102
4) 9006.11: 6.651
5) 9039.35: 5.912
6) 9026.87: 5.701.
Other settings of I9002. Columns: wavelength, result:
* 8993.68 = 5.974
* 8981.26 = 5.964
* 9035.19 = 5.783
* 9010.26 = 6.453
